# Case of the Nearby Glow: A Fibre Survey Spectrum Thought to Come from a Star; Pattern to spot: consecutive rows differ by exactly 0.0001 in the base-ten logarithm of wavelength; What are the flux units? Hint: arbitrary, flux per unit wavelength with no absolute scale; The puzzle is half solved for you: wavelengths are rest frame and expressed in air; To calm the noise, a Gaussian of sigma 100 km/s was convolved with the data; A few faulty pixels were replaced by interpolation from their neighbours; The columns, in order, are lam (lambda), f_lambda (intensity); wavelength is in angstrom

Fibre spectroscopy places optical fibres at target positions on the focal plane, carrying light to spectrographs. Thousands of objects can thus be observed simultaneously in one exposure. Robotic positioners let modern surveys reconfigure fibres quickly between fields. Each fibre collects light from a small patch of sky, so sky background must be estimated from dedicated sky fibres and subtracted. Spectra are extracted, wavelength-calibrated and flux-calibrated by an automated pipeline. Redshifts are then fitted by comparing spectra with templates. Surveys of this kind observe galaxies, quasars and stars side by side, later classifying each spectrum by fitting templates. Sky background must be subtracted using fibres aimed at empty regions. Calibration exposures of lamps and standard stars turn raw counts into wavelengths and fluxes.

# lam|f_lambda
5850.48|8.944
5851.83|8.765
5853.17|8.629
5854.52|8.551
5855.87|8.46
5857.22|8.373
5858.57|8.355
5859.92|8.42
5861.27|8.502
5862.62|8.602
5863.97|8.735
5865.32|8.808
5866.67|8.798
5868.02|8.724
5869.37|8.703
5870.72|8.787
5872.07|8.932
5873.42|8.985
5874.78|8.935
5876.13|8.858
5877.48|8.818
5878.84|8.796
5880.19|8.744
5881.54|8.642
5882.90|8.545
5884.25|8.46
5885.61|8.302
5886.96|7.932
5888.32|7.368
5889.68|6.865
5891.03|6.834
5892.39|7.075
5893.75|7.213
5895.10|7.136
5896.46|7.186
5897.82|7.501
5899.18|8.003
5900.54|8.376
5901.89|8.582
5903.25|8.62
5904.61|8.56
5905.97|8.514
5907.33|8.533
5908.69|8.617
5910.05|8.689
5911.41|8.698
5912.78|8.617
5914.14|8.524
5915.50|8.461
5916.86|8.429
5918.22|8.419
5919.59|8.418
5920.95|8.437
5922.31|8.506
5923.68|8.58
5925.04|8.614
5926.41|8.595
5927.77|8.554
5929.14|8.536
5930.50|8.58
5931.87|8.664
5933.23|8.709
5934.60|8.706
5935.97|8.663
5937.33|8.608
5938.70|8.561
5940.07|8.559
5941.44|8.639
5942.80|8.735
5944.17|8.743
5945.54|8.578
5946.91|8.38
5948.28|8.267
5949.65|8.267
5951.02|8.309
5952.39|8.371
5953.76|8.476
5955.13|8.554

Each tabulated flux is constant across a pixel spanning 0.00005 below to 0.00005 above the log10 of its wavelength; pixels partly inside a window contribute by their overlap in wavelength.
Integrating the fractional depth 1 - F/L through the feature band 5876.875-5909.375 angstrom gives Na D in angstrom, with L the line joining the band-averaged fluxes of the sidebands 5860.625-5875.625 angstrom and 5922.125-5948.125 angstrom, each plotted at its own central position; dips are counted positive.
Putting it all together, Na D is 2.5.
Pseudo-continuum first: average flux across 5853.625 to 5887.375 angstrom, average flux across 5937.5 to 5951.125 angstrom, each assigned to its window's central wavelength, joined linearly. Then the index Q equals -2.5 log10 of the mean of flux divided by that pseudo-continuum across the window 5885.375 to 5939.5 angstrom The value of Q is 0.04 mag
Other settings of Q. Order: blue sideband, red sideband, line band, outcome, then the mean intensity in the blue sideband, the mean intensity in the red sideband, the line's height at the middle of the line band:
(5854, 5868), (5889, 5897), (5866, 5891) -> -0.097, 8.57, 7.05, 7.74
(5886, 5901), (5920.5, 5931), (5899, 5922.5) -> -0.066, 7.41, 8.55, 8.02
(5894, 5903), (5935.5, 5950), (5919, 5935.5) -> -0.036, 7.82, 8.55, 8.29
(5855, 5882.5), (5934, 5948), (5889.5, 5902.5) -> 0.156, 8.7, 8.61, 8.66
